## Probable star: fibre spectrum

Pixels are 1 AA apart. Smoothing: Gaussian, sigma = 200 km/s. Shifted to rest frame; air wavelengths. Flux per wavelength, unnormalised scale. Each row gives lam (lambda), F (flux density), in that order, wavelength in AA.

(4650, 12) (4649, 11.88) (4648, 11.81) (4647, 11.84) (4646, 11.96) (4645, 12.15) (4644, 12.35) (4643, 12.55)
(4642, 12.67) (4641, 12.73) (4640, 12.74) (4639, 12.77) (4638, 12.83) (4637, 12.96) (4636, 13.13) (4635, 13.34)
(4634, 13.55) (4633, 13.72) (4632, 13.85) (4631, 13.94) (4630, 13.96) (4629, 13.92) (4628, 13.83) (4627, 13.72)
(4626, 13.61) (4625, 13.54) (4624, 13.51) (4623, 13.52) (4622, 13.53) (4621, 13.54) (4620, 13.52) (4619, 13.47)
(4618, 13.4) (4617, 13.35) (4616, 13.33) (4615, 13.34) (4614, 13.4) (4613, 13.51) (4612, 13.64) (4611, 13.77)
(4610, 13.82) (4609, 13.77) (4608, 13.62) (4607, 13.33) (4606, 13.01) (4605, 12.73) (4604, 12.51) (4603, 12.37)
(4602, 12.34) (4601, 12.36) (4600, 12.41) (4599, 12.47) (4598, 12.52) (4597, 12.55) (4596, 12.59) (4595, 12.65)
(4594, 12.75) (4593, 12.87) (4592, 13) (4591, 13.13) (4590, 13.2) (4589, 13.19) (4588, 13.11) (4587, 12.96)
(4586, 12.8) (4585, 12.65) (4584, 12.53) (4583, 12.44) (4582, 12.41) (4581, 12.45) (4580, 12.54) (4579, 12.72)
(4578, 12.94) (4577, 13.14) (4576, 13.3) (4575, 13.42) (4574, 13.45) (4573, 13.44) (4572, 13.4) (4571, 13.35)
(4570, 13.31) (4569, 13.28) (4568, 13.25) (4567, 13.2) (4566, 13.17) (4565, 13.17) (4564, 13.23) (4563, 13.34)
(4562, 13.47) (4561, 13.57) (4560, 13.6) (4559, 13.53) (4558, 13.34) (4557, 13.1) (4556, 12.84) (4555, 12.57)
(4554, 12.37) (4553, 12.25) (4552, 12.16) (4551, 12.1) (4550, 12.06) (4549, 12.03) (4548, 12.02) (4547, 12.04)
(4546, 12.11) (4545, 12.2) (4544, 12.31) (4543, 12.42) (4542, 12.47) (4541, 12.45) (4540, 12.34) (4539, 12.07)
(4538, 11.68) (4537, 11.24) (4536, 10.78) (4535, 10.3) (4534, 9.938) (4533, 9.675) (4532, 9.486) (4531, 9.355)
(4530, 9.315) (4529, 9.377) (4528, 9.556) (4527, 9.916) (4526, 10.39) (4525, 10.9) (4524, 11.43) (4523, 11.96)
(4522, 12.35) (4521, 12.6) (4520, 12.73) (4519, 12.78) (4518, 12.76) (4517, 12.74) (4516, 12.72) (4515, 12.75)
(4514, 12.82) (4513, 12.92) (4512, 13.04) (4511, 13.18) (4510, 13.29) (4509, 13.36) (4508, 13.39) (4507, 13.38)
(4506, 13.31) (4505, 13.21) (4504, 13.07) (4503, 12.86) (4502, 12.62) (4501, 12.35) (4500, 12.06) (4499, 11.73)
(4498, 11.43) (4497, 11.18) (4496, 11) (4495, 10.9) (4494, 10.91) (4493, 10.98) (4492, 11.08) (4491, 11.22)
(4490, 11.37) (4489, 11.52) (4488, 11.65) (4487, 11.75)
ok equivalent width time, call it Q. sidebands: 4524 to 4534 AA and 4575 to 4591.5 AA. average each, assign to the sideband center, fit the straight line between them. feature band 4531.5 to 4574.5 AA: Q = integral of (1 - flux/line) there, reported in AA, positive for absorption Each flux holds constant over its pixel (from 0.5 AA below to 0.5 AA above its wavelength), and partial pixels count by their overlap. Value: -4.7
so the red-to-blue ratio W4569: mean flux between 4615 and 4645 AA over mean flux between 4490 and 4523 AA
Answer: 1.08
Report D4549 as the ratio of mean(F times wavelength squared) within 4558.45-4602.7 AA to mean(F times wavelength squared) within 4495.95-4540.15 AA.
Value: 1.1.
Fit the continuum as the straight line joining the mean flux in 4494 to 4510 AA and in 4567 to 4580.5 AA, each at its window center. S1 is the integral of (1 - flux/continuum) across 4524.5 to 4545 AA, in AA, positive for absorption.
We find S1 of 3.09 AA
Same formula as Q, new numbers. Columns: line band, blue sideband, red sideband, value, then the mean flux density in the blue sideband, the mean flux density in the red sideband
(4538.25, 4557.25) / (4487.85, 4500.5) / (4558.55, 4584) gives 0.44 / 11.3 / 13.2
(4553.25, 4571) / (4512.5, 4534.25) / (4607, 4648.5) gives -1.70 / 11.3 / 13.3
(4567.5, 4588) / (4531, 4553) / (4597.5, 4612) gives -1.05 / 11.6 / 13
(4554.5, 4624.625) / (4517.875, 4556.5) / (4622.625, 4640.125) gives -2.82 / 11.5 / 13.5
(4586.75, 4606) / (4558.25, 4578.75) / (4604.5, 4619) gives 0.96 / 13.3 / 13.4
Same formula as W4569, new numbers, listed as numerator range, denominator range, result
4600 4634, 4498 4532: 1.11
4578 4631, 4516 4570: 1.09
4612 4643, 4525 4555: 1.19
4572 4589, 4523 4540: 1.24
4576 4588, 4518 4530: 1.13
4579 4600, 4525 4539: 1.25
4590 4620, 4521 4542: 1.21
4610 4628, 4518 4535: 1.25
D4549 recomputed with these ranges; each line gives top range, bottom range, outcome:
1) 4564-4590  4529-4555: 1.15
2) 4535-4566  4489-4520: 1.03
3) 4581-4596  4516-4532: 1.18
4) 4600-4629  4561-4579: 1.02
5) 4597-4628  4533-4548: 1.17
